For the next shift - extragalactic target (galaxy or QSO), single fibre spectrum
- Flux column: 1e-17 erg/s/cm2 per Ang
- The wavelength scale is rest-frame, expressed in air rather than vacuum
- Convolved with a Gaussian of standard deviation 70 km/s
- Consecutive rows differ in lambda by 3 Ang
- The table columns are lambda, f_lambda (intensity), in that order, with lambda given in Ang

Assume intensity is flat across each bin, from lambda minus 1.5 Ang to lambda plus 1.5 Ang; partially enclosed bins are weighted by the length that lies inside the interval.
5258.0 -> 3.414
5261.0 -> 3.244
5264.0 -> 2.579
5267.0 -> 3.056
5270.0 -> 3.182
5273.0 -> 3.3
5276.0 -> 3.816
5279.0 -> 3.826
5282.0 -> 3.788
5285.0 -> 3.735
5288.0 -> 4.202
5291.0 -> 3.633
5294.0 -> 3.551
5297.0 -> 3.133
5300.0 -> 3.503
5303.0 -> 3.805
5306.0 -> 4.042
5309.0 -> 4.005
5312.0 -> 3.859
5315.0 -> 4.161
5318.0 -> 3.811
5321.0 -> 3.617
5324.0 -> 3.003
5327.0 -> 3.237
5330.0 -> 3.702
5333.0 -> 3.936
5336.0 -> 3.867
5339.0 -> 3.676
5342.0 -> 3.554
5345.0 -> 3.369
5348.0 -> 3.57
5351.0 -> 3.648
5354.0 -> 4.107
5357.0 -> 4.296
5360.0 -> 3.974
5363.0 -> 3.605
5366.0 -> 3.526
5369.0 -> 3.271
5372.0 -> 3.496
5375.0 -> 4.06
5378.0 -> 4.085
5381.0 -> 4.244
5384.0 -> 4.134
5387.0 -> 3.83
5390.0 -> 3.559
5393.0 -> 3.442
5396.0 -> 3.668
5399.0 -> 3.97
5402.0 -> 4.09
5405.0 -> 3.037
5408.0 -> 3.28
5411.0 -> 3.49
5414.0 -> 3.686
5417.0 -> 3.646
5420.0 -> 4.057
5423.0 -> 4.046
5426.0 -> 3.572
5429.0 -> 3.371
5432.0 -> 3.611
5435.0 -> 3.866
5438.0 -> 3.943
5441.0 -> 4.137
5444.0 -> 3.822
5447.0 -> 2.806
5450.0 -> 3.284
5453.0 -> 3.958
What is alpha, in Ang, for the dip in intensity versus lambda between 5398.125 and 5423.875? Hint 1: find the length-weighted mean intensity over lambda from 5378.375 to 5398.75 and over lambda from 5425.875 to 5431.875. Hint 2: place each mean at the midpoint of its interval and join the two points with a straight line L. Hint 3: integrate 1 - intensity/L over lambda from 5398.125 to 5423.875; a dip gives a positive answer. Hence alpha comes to -0.35 Ang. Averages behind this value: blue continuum 3.84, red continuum 3.48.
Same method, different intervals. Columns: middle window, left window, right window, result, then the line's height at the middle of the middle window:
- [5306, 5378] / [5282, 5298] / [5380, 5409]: -0.5 Ang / 3.7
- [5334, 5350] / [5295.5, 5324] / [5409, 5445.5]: 0.5 Ang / 3.74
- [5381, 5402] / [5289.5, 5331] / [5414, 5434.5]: -0.7 Ang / 3.7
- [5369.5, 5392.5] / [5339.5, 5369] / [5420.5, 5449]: -1.0 Ang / 3.71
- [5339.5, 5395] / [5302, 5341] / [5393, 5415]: -1.6 Ang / 3.66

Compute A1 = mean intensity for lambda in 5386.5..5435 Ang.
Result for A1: 3.65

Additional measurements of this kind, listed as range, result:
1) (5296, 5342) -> 3.69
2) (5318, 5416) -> 3.69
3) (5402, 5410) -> 3.35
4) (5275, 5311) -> 3.75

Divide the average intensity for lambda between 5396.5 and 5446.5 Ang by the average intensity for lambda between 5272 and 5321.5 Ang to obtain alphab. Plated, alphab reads 1.0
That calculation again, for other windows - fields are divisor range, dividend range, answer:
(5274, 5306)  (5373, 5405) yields 1.04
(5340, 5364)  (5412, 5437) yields 0.99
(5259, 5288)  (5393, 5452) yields 1.06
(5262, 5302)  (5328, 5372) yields 1.06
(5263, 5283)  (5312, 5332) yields 1.07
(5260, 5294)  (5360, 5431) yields 1.06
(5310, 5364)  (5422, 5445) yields 1.02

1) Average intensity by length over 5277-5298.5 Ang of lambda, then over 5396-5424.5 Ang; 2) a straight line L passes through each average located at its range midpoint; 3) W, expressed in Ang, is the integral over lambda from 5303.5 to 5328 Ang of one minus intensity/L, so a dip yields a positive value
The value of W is -0.21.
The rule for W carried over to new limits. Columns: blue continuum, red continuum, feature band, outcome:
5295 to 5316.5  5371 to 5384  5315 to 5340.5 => 1.4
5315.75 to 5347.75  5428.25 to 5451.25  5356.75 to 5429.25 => -2.6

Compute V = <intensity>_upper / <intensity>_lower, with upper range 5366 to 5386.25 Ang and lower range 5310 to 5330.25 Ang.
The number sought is 1.06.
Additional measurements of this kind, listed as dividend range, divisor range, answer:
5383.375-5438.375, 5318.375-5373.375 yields 1.01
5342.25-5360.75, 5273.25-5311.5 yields 1.02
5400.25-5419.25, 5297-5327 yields 0.96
